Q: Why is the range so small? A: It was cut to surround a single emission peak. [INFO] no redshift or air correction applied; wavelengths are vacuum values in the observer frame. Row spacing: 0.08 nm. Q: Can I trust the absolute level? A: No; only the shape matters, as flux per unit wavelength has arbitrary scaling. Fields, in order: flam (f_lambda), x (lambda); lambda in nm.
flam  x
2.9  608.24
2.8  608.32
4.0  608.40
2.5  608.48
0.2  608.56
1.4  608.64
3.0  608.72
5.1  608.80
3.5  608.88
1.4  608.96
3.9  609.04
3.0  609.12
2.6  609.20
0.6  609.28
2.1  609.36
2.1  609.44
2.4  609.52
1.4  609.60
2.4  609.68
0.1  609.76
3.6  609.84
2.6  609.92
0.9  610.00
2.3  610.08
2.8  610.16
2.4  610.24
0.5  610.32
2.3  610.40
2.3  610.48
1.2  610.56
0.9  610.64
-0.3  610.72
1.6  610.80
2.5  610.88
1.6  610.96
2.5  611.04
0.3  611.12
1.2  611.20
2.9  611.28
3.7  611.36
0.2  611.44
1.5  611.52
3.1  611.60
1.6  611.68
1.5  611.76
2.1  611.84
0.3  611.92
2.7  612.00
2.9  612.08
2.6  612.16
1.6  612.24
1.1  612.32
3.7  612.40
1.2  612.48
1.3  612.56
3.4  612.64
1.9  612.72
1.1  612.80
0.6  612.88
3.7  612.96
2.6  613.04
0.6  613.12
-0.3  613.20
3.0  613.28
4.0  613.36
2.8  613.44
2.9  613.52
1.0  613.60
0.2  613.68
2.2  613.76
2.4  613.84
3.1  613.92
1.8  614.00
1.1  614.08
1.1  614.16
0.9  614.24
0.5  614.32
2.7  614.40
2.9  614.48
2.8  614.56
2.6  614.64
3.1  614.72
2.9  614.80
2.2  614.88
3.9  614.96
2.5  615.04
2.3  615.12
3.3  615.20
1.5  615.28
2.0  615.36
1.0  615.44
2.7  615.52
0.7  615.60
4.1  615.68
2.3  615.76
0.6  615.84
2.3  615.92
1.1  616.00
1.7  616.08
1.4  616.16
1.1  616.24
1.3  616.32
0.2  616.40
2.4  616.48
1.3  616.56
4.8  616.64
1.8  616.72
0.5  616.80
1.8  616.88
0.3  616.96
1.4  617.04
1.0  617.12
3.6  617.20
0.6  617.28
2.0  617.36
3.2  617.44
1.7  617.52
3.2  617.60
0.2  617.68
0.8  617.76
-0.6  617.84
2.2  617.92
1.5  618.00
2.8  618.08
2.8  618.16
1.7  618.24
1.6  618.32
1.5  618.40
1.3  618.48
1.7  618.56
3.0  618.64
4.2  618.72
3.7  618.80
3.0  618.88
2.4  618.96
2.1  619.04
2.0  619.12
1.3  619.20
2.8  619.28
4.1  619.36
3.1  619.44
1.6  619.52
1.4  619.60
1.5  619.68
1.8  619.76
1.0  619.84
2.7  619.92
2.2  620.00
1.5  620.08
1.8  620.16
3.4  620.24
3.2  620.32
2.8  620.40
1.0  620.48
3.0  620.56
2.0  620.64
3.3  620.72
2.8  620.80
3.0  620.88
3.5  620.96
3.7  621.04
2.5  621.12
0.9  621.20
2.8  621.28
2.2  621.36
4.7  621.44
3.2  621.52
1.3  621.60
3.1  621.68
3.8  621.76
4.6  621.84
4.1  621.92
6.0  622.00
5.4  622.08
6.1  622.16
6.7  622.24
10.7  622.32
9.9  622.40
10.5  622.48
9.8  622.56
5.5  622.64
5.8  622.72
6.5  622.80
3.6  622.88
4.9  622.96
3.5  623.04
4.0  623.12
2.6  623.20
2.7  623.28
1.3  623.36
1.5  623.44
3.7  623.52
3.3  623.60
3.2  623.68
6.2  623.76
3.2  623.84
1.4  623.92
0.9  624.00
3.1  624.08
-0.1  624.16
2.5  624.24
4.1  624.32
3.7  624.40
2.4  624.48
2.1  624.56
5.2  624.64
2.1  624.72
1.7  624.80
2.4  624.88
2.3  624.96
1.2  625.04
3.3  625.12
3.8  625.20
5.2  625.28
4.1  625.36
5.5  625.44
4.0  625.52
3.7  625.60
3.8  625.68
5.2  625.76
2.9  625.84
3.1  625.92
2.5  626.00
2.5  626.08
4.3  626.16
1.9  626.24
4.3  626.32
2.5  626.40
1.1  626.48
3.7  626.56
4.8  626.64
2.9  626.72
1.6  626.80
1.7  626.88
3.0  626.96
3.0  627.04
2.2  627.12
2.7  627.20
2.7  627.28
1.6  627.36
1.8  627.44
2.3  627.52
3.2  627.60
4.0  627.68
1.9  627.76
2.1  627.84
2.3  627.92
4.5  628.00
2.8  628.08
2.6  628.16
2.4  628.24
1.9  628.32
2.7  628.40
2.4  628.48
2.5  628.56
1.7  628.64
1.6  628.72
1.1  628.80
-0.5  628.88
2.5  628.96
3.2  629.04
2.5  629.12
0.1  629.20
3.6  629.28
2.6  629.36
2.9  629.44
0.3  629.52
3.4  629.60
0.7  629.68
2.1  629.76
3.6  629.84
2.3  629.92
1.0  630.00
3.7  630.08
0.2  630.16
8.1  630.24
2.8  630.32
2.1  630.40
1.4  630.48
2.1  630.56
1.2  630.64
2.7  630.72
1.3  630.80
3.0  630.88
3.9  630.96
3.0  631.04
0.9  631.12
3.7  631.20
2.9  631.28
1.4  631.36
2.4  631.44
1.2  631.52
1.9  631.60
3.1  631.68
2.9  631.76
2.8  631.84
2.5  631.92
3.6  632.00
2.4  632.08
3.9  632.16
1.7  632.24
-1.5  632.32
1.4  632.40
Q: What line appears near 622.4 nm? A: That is H-gamma 4340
